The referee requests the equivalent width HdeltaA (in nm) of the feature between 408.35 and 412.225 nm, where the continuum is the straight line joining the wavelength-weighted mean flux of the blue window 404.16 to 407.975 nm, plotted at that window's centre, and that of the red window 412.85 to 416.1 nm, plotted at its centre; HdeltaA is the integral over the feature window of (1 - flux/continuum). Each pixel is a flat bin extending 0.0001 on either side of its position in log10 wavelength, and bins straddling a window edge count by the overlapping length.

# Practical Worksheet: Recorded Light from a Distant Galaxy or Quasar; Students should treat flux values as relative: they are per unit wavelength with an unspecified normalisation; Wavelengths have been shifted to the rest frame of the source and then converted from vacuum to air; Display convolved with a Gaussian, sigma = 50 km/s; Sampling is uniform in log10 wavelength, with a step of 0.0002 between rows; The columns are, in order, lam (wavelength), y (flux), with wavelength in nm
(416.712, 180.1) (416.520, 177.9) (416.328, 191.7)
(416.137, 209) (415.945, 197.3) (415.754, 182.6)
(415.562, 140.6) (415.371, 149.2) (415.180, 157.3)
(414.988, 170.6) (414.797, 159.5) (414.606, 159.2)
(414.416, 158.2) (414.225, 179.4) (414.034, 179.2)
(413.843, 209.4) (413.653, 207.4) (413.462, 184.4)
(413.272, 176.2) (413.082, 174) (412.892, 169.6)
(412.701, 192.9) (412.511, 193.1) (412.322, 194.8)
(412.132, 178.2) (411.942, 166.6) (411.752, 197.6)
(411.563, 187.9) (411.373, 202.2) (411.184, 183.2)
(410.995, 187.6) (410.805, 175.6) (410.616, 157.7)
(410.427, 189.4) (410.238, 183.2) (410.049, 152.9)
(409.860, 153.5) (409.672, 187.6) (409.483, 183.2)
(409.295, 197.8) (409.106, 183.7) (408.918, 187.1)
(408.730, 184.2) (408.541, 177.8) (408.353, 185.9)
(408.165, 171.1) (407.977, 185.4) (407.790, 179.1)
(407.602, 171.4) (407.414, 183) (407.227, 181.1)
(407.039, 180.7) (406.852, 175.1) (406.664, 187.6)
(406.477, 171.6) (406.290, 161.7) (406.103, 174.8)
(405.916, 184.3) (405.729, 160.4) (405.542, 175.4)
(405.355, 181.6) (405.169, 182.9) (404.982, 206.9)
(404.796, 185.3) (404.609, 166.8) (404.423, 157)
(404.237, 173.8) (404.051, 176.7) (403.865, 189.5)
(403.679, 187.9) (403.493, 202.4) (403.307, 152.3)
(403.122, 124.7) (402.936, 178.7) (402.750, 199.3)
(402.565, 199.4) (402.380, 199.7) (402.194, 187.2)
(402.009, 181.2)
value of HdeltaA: -0.11 nm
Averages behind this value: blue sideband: 177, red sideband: 174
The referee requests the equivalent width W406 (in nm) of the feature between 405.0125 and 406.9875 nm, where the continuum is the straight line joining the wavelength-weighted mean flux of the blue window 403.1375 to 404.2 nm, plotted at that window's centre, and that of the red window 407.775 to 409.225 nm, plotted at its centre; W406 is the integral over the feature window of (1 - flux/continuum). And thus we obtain 0.03 nm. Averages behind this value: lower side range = 177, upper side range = 182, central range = 177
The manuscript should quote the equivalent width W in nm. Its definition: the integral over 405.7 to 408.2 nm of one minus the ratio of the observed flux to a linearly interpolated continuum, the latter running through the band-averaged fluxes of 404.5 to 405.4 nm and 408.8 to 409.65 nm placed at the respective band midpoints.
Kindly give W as 0.125 nm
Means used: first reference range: 184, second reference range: 188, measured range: 177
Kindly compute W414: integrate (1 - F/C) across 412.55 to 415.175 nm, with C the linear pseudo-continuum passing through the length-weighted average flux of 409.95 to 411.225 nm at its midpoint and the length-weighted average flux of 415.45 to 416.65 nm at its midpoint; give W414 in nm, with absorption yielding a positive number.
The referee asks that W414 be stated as 0.02 nm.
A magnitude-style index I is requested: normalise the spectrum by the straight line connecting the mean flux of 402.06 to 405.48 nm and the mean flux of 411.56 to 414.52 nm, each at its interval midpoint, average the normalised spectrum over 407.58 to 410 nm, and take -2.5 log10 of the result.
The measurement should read 0.01 mag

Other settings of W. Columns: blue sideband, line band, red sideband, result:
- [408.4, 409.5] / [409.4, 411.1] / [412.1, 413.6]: 0.10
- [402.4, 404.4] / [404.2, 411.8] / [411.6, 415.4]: -0.04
